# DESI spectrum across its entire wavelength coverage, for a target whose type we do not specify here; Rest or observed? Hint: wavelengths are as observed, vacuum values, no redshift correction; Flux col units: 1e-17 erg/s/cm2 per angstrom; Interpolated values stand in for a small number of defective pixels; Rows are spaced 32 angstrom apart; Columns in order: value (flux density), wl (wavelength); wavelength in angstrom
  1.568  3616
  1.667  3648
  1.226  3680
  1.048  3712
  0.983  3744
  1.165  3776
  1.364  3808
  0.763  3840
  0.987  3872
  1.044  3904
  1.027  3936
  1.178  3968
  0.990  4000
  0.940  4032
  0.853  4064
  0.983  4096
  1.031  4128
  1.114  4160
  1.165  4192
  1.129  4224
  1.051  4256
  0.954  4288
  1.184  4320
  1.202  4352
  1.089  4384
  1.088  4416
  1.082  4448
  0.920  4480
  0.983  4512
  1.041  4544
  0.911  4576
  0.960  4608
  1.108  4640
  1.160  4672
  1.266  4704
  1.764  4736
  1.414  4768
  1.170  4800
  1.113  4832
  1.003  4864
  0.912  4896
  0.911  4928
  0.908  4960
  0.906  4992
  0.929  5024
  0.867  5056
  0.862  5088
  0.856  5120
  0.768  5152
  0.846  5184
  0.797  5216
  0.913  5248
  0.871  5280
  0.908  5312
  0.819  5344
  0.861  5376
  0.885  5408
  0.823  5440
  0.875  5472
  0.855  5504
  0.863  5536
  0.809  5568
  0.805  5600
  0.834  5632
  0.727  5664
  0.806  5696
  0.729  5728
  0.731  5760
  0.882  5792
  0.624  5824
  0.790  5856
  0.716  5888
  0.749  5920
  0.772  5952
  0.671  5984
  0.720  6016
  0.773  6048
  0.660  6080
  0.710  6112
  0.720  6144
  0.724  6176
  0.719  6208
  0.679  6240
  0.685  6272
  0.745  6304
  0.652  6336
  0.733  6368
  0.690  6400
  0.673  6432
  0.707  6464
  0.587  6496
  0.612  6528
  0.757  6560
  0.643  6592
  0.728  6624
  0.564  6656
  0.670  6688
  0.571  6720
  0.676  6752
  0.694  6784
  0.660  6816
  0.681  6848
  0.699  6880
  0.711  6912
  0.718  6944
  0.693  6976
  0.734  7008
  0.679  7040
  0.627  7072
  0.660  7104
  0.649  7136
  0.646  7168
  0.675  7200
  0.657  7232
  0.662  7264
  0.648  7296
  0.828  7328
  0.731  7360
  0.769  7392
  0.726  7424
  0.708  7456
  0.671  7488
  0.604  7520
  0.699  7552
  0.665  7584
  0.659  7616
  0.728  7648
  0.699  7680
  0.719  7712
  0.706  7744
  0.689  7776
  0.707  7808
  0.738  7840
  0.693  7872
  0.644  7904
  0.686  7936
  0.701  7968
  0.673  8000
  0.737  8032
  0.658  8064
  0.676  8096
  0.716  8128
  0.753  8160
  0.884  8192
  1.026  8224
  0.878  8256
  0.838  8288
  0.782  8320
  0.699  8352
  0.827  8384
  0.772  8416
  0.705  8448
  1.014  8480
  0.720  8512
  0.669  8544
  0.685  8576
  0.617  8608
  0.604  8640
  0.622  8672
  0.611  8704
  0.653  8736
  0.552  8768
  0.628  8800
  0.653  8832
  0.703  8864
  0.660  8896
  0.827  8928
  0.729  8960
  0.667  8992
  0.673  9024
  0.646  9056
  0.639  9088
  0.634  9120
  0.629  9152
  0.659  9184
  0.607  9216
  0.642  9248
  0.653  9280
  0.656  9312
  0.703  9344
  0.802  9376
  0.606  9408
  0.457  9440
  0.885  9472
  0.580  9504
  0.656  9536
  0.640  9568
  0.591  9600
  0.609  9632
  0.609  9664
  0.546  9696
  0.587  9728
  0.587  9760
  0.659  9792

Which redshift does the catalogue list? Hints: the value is 0.69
